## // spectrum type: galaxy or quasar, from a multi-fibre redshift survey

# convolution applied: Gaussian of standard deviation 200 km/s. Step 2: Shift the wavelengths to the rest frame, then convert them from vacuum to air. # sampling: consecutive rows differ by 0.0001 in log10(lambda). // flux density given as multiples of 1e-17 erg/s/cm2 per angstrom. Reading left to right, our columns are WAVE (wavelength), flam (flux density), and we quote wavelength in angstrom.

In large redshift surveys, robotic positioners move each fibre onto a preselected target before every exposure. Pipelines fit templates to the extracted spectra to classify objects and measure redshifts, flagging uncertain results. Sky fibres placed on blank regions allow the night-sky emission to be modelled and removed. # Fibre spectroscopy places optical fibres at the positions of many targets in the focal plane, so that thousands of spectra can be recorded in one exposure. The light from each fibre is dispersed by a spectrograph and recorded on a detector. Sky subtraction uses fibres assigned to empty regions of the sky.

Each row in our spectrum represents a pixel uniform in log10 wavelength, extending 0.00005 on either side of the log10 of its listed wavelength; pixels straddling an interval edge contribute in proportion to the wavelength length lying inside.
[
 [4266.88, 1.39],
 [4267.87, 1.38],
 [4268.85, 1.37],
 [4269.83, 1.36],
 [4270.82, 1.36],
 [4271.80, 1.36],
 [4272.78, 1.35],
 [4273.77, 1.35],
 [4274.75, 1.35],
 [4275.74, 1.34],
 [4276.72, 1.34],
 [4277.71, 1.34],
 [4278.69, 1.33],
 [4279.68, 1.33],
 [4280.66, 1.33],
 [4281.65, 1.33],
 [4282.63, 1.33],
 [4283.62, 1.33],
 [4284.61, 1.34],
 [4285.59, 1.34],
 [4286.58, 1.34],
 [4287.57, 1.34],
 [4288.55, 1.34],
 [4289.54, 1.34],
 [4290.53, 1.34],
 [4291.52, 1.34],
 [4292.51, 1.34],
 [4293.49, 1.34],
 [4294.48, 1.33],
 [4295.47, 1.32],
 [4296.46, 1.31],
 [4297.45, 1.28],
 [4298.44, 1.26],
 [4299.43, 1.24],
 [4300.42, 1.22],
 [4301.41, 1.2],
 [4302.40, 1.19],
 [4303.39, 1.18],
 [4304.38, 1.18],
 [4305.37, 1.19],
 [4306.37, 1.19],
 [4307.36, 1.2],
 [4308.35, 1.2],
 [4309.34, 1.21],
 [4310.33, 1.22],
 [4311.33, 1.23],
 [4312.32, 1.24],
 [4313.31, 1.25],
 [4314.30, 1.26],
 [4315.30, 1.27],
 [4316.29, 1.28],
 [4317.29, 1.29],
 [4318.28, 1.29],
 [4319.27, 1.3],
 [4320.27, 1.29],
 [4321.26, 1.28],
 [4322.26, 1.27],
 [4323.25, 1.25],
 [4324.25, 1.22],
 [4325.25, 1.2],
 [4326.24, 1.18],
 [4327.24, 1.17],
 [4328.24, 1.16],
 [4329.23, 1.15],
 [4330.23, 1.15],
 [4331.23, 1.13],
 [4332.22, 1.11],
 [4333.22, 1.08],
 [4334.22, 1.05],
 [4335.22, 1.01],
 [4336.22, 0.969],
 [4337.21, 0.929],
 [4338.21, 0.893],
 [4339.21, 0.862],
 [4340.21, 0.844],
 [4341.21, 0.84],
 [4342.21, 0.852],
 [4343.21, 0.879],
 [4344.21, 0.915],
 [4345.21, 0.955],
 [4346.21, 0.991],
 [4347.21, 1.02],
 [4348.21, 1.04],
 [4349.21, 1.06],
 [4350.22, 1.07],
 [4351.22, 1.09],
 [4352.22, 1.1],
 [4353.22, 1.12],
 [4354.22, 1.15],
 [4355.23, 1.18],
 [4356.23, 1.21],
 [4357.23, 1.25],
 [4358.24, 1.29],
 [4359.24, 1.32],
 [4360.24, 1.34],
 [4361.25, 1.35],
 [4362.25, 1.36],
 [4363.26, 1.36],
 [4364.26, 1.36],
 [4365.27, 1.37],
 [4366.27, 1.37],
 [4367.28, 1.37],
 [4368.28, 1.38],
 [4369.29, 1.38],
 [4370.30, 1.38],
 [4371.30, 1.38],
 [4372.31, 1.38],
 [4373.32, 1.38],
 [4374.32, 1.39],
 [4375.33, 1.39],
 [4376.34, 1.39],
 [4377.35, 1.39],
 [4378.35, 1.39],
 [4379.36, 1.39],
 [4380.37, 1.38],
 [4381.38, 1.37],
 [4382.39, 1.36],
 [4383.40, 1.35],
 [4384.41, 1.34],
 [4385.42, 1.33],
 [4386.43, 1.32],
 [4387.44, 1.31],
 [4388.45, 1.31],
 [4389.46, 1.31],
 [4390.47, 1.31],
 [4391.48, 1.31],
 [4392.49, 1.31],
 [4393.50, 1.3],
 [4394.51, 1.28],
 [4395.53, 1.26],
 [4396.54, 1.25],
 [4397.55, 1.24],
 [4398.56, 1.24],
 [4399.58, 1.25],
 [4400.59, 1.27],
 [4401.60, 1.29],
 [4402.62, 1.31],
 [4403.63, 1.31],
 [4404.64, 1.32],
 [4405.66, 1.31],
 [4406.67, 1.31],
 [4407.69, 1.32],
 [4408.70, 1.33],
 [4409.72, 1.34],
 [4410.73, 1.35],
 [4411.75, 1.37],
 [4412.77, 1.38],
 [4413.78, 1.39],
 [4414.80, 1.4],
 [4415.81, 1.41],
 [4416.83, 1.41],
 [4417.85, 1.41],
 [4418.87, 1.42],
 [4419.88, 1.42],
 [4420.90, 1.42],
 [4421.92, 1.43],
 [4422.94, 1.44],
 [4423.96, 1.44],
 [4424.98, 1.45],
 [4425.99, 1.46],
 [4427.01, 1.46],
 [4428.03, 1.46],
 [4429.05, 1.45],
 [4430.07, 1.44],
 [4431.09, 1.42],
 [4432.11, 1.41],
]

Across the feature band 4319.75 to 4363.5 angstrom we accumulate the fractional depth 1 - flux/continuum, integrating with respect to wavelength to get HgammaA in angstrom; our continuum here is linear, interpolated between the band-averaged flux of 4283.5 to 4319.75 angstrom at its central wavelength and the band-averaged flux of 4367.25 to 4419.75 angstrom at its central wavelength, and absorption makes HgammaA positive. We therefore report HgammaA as 6.4 angstrom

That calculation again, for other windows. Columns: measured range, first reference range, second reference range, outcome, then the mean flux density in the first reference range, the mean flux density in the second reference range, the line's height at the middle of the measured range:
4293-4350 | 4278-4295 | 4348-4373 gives 6.95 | 1.34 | 1.27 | 1.3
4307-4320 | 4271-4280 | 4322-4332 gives -0.26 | 1.34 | 1.18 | 1.23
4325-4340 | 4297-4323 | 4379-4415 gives 2.34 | 1.24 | 1.32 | 1.26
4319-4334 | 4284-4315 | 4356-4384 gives 1.28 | 1.27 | 1.36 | 1.3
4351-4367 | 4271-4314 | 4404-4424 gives 0.84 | 1.29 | 1.38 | 1.34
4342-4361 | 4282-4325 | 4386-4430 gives 2.98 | 1.27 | 1.35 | 1.31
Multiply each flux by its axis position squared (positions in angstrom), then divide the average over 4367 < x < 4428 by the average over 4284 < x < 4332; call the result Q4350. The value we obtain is 1.13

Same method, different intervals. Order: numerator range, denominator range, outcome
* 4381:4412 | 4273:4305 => 1.05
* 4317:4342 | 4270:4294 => 0.85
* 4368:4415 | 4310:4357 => 1.23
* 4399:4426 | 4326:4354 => 1.38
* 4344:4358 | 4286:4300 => 0.85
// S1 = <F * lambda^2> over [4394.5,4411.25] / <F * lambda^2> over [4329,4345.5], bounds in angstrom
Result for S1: 1.37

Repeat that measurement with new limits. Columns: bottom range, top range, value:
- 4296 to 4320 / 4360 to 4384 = 1.14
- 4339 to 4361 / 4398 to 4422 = 1.30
